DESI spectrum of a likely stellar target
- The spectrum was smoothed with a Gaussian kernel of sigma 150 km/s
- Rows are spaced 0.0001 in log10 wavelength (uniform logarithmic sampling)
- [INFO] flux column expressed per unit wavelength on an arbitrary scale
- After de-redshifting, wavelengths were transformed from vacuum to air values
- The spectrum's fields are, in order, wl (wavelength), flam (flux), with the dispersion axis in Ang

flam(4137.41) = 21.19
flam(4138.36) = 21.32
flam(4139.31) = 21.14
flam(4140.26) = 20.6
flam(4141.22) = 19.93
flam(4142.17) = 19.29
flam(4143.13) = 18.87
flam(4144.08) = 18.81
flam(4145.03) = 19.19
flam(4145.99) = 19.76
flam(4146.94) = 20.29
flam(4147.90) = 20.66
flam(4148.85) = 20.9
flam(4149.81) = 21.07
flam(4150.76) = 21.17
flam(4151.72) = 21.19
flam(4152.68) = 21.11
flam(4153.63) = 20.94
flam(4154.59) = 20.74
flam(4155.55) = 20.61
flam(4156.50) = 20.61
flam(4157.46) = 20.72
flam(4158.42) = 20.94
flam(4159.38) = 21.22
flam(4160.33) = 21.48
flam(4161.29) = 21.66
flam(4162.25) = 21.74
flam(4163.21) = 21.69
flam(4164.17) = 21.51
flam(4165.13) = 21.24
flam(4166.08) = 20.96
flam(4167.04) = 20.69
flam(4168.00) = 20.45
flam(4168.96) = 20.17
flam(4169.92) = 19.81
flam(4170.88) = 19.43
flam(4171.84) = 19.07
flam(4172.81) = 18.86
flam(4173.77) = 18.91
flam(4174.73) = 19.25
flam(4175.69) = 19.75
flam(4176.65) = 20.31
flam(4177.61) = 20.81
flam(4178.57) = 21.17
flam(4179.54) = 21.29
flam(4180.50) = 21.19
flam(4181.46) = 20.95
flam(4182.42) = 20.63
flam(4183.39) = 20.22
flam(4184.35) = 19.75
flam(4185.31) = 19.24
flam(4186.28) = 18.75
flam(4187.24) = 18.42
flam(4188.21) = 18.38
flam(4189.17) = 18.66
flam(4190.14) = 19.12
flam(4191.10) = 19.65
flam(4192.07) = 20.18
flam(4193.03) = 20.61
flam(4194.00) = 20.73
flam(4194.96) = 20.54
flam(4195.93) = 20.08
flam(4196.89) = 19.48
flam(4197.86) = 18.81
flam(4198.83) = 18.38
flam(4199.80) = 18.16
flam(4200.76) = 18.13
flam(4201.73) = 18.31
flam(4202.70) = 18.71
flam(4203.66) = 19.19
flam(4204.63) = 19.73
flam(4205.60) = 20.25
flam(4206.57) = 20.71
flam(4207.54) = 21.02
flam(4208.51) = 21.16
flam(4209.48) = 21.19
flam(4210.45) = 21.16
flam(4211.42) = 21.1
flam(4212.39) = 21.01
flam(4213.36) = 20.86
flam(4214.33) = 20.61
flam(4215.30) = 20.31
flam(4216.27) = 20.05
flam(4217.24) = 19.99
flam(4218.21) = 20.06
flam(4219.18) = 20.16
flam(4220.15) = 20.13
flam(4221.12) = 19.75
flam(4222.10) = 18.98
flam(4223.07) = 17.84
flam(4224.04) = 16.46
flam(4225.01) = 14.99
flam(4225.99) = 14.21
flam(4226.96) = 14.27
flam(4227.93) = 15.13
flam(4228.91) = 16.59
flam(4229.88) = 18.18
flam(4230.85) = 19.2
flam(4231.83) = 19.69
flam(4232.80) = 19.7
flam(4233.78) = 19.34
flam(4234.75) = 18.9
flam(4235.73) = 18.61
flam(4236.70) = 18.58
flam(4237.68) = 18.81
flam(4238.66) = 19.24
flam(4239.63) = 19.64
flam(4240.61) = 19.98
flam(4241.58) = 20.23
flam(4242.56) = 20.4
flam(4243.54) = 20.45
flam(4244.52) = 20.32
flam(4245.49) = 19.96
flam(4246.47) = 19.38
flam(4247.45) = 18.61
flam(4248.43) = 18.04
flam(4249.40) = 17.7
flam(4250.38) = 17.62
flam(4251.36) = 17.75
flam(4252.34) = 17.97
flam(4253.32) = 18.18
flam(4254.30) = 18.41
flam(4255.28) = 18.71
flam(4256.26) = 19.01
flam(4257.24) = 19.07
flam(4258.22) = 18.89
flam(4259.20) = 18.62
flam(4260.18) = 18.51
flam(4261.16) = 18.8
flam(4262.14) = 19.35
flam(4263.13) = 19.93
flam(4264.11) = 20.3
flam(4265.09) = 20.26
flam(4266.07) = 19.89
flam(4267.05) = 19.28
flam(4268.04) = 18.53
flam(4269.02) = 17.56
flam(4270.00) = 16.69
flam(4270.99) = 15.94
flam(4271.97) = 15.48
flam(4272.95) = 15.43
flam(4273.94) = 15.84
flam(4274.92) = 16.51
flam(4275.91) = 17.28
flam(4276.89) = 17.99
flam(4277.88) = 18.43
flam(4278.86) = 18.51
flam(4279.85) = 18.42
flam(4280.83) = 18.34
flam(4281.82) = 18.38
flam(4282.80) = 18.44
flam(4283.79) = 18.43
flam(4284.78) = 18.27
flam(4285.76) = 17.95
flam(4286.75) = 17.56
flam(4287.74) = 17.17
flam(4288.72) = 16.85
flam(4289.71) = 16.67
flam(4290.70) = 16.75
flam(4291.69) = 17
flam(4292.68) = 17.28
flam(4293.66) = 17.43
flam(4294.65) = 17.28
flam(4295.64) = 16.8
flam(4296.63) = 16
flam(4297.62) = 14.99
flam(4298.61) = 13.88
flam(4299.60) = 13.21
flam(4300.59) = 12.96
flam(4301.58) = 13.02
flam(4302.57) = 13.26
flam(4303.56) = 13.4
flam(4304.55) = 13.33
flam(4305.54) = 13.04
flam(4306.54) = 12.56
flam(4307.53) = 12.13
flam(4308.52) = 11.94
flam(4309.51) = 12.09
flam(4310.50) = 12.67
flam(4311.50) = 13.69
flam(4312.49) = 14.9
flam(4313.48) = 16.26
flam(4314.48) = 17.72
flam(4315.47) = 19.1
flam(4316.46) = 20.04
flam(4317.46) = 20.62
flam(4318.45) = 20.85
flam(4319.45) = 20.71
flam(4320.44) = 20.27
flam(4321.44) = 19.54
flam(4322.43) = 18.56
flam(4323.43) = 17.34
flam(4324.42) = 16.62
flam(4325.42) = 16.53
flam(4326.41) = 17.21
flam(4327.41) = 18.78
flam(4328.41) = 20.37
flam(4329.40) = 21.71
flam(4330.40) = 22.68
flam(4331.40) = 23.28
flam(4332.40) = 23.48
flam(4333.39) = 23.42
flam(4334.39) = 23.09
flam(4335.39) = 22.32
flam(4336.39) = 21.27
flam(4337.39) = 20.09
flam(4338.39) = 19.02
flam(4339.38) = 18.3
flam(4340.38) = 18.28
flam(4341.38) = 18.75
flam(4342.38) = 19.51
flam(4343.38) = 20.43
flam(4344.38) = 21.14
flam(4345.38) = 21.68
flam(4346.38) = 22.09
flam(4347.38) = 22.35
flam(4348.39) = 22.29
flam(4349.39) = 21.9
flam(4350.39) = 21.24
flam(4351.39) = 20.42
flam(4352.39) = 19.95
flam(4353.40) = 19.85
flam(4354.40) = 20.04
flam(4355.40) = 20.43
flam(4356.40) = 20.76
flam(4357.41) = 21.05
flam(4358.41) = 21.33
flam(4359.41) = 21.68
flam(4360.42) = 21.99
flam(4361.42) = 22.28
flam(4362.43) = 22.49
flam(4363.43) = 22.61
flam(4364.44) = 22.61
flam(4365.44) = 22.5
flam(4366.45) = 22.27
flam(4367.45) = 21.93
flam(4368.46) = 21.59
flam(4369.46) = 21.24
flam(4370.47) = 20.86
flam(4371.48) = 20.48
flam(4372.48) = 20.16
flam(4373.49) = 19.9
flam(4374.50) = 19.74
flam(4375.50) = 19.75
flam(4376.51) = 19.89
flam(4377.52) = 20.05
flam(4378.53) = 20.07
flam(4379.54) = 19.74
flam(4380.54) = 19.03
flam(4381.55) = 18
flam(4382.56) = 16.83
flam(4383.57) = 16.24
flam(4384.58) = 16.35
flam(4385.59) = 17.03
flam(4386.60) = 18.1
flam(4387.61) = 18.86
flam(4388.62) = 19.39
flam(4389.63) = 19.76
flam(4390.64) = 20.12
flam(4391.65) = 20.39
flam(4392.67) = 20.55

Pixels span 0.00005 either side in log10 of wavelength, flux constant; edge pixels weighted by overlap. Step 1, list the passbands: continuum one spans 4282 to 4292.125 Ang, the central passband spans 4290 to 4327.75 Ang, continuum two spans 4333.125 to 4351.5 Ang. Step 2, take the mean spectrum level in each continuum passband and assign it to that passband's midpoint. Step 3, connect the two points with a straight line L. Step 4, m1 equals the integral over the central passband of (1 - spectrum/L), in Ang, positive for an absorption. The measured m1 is 5.7 Ang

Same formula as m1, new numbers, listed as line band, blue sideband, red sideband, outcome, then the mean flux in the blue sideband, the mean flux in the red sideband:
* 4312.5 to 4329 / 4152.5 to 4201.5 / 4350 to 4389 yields 1.2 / 20.1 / 20.2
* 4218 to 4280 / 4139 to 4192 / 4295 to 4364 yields 3.4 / 20.3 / 18.7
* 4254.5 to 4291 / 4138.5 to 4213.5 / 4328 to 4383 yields 4.5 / 20.2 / 20.9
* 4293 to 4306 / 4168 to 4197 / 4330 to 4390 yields 3.7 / 19.9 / 20.6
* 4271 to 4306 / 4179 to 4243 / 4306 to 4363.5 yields 5.6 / 19.3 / 19.5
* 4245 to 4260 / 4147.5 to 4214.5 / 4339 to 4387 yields 1.3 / 20.2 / 20.4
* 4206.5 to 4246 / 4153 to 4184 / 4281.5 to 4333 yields -0.3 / 20.6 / 17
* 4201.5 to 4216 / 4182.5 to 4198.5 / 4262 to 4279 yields -0.9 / 19.5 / 17.9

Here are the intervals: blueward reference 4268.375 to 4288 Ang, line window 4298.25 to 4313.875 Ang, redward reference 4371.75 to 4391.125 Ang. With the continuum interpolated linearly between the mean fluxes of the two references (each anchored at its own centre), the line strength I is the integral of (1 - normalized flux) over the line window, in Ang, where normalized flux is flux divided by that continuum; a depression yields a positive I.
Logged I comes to 4.0 Ang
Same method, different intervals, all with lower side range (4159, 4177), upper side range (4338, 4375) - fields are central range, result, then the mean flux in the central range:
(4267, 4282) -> 2.5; 17.3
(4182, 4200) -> 0.9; 19.5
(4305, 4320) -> 3.6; 15.9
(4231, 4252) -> 1.5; 19.2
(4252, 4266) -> 1.1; 19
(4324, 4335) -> 0.1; 20.7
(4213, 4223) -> 0.3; 20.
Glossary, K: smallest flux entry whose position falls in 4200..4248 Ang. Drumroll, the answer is 14.21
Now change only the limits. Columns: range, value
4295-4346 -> 11.94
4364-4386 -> 16.24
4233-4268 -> 17.62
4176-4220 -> 18.13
